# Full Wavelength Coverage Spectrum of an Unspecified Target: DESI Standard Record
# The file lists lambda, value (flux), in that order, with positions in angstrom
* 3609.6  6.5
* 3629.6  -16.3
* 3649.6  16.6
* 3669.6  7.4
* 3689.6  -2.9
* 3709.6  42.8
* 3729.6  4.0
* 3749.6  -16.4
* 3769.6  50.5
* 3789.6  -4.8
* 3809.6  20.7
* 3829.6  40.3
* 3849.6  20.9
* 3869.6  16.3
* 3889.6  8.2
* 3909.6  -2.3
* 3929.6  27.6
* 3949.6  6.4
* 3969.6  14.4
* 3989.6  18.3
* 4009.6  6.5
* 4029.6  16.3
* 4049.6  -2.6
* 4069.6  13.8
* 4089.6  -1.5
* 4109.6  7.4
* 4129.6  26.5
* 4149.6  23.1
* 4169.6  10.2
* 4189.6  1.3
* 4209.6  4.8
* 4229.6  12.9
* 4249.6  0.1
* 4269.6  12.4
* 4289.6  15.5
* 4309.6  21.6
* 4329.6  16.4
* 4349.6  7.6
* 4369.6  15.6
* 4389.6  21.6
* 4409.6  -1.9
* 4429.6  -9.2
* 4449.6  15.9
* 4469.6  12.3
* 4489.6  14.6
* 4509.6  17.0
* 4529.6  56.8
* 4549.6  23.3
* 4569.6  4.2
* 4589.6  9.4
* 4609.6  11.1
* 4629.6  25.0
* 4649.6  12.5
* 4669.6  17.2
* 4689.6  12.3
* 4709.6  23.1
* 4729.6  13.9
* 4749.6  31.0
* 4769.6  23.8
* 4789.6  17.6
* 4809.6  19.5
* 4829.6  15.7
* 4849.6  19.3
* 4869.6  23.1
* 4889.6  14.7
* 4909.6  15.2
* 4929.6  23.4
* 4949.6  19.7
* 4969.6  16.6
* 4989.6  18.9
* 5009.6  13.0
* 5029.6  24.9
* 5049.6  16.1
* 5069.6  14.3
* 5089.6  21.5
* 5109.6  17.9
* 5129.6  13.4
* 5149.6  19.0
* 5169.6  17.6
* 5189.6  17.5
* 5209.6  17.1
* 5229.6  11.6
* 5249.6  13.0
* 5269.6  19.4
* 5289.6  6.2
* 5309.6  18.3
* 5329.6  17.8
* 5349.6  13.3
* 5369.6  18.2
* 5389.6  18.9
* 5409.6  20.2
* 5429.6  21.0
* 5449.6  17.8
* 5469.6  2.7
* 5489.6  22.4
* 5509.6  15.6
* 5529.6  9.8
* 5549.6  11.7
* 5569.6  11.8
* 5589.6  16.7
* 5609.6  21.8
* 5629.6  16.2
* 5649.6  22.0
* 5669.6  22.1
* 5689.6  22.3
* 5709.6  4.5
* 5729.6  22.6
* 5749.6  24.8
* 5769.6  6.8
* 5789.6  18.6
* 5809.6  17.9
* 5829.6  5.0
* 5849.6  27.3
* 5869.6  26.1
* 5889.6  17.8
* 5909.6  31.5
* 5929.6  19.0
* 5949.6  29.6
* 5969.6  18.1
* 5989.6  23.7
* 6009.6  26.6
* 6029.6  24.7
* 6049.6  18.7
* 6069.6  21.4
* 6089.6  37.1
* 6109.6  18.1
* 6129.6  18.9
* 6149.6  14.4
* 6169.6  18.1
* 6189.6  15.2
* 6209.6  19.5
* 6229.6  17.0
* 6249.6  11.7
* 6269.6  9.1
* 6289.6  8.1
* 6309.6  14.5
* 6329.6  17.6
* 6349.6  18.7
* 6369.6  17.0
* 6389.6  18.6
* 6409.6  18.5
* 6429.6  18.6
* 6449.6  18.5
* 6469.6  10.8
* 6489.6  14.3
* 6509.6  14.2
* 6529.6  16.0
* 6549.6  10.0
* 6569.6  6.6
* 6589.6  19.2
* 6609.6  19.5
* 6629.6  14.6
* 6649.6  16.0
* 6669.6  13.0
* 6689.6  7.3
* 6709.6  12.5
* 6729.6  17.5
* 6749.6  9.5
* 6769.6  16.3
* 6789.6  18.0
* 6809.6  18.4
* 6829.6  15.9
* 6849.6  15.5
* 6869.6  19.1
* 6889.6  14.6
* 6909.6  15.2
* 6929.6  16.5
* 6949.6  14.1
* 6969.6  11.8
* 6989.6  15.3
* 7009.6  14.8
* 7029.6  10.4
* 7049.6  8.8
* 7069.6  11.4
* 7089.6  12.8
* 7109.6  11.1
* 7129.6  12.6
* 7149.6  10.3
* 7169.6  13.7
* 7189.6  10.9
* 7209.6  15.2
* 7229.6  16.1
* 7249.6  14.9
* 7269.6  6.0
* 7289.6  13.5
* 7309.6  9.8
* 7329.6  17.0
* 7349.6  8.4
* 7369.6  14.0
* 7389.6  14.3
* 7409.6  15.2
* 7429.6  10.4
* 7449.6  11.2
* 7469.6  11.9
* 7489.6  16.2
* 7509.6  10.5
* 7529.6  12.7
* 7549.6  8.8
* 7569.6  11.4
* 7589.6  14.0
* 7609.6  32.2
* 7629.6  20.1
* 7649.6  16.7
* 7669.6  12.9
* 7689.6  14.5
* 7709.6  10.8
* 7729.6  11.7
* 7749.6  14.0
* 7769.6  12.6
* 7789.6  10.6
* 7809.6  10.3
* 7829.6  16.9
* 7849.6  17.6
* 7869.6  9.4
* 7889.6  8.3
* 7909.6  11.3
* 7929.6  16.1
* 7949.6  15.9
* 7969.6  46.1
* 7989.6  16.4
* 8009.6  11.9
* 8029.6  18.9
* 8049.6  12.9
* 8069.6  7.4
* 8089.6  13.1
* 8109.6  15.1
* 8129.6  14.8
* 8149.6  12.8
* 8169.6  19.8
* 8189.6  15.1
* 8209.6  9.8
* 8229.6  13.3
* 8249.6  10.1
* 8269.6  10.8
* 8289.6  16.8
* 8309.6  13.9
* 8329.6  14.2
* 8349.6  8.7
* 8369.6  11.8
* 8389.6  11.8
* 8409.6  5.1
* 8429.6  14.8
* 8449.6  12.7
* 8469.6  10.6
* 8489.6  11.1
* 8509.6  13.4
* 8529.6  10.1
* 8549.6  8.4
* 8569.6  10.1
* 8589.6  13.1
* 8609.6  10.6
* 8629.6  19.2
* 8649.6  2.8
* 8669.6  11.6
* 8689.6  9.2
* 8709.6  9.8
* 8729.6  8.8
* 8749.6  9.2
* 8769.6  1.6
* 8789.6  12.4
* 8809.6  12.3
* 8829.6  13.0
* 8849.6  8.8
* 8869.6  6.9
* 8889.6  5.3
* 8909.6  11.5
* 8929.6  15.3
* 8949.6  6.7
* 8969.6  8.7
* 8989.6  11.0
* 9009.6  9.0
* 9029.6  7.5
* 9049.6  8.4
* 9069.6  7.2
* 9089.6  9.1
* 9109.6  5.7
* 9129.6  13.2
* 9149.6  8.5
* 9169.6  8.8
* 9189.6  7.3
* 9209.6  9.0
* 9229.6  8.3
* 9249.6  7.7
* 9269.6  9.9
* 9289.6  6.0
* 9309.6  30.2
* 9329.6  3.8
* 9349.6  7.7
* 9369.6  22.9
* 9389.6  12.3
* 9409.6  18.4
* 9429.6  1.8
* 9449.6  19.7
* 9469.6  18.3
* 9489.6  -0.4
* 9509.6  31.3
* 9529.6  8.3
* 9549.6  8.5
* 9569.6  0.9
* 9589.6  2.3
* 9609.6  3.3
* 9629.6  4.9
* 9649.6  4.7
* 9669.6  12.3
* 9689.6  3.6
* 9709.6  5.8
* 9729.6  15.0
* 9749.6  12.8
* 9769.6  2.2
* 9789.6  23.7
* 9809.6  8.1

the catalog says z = 0.215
